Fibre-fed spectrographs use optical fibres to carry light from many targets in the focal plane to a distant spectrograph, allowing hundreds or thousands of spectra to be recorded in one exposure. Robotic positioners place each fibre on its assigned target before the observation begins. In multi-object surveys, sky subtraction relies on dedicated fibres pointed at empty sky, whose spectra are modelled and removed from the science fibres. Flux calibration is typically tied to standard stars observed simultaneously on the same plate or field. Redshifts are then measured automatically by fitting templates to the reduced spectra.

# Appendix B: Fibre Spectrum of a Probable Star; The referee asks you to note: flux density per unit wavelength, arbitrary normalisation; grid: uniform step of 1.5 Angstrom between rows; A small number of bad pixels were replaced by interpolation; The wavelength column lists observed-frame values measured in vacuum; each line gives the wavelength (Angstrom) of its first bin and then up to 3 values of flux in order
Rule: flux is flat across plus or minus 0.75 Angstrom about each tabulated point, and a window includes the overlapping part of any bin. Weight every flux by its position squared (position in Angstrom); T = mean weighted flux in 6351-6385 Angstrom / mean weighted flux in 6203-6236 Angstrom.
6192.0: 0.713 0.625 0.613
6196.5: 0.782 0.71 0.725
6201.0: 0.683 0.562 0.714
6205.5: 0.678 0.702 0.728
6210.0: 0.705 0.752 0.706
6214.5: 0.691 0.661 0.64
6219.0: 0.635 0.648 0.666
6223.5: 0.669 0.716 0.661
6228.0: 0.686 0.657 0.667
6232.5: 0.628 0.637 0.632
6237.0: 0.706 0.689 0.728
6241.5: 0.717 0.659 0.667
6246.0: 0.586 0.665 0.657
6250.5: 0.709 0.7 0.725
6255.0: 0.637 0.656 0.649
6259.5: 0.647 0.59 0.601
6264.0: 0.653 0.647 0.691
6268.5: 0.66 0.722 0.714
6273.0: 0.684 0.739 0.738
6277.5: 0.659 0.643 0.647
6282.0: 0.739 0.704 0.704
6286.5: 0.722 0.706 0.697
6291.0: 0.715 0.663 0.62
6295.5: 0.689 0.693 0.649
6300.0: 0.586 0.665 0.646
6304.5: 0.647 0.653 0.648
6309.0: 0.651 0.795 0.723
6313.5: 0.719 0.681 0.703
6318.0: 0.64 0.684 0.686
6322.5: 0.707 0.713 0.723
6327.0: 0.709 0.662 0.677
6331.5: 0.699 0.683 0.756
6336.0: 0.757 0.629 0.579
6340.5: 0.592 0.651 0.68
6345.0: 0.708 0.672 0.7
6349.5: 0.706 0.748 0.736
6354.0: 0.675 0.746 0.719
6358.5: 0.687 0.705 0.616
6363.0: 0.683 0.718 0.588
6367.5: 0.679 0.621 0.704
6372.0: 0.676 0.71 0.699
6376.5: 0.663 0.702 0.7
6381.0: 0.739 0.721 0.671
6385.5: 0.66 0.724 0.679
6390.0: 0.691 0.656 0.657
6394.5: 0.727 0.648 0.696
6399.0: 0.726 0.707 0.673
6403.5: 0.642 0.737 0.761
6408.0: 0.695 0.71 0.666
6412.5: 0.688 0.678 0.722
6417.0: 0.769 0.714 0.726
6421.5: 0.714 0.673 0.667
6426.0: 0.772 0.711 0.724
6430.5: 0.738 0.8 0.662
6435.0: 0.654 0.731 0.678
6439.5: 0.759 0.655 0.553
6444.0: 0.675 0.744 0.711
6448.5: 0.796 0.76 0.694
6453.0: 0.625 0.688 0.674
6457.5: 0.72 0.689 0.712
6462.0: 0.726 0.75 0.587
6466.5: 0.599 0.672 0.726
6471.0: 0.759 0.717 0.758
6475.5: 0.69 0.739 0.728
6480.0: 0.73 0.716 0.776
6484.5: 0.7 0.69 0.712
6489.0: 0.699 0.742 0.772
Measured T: 1.07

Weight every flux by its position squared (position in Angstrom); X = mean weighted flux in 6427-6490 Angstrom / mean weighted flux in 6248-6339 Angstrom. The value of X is 1.1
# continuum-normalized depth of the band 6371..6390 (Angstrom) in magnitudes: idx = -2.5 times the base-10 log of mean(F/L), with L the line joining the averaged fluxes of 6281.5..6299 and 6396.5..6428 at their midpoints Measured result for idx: 0.01 mag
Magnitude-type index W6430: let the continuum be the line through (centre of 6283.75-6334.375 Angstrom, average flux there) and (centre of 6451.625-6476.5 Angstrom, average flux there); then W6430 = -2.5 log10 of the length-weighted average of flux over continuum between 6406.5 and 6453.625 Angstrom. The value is -0.023 mag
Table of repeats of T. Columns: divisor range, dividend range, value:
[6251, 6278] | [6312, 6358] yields 1.05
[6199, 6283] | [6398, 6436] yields 1.11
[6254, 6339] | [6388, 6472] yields 1.07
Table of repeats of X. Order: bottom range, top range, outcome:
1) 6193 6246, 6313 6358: 1.06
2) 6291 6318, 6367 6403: 1.05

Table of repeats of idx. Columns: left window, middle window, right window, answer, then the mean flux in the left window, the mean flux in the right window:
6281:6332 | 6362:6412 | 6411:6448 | 0.02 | 0.686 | 0.705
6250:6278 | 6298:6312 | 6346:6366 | 0.03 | 0.675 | 0.697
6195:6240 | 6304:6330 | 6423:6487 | 0.00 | 0.68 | 0.706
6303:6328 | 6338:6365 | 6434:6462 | 0.01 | 0.691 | 0.696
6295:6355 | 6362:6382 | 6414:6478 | 0.01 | 0.683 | 0.705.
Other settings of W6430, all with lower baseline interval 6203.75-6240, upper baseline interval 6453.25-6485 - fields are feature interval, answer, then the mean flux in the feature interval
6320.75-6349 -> 0.012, 0.683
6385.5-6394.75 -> 0.020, 0.685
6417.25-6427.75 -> -0.020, 0.714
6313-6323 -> 0.003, 0.687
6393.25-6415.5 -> 0.004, 0.697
